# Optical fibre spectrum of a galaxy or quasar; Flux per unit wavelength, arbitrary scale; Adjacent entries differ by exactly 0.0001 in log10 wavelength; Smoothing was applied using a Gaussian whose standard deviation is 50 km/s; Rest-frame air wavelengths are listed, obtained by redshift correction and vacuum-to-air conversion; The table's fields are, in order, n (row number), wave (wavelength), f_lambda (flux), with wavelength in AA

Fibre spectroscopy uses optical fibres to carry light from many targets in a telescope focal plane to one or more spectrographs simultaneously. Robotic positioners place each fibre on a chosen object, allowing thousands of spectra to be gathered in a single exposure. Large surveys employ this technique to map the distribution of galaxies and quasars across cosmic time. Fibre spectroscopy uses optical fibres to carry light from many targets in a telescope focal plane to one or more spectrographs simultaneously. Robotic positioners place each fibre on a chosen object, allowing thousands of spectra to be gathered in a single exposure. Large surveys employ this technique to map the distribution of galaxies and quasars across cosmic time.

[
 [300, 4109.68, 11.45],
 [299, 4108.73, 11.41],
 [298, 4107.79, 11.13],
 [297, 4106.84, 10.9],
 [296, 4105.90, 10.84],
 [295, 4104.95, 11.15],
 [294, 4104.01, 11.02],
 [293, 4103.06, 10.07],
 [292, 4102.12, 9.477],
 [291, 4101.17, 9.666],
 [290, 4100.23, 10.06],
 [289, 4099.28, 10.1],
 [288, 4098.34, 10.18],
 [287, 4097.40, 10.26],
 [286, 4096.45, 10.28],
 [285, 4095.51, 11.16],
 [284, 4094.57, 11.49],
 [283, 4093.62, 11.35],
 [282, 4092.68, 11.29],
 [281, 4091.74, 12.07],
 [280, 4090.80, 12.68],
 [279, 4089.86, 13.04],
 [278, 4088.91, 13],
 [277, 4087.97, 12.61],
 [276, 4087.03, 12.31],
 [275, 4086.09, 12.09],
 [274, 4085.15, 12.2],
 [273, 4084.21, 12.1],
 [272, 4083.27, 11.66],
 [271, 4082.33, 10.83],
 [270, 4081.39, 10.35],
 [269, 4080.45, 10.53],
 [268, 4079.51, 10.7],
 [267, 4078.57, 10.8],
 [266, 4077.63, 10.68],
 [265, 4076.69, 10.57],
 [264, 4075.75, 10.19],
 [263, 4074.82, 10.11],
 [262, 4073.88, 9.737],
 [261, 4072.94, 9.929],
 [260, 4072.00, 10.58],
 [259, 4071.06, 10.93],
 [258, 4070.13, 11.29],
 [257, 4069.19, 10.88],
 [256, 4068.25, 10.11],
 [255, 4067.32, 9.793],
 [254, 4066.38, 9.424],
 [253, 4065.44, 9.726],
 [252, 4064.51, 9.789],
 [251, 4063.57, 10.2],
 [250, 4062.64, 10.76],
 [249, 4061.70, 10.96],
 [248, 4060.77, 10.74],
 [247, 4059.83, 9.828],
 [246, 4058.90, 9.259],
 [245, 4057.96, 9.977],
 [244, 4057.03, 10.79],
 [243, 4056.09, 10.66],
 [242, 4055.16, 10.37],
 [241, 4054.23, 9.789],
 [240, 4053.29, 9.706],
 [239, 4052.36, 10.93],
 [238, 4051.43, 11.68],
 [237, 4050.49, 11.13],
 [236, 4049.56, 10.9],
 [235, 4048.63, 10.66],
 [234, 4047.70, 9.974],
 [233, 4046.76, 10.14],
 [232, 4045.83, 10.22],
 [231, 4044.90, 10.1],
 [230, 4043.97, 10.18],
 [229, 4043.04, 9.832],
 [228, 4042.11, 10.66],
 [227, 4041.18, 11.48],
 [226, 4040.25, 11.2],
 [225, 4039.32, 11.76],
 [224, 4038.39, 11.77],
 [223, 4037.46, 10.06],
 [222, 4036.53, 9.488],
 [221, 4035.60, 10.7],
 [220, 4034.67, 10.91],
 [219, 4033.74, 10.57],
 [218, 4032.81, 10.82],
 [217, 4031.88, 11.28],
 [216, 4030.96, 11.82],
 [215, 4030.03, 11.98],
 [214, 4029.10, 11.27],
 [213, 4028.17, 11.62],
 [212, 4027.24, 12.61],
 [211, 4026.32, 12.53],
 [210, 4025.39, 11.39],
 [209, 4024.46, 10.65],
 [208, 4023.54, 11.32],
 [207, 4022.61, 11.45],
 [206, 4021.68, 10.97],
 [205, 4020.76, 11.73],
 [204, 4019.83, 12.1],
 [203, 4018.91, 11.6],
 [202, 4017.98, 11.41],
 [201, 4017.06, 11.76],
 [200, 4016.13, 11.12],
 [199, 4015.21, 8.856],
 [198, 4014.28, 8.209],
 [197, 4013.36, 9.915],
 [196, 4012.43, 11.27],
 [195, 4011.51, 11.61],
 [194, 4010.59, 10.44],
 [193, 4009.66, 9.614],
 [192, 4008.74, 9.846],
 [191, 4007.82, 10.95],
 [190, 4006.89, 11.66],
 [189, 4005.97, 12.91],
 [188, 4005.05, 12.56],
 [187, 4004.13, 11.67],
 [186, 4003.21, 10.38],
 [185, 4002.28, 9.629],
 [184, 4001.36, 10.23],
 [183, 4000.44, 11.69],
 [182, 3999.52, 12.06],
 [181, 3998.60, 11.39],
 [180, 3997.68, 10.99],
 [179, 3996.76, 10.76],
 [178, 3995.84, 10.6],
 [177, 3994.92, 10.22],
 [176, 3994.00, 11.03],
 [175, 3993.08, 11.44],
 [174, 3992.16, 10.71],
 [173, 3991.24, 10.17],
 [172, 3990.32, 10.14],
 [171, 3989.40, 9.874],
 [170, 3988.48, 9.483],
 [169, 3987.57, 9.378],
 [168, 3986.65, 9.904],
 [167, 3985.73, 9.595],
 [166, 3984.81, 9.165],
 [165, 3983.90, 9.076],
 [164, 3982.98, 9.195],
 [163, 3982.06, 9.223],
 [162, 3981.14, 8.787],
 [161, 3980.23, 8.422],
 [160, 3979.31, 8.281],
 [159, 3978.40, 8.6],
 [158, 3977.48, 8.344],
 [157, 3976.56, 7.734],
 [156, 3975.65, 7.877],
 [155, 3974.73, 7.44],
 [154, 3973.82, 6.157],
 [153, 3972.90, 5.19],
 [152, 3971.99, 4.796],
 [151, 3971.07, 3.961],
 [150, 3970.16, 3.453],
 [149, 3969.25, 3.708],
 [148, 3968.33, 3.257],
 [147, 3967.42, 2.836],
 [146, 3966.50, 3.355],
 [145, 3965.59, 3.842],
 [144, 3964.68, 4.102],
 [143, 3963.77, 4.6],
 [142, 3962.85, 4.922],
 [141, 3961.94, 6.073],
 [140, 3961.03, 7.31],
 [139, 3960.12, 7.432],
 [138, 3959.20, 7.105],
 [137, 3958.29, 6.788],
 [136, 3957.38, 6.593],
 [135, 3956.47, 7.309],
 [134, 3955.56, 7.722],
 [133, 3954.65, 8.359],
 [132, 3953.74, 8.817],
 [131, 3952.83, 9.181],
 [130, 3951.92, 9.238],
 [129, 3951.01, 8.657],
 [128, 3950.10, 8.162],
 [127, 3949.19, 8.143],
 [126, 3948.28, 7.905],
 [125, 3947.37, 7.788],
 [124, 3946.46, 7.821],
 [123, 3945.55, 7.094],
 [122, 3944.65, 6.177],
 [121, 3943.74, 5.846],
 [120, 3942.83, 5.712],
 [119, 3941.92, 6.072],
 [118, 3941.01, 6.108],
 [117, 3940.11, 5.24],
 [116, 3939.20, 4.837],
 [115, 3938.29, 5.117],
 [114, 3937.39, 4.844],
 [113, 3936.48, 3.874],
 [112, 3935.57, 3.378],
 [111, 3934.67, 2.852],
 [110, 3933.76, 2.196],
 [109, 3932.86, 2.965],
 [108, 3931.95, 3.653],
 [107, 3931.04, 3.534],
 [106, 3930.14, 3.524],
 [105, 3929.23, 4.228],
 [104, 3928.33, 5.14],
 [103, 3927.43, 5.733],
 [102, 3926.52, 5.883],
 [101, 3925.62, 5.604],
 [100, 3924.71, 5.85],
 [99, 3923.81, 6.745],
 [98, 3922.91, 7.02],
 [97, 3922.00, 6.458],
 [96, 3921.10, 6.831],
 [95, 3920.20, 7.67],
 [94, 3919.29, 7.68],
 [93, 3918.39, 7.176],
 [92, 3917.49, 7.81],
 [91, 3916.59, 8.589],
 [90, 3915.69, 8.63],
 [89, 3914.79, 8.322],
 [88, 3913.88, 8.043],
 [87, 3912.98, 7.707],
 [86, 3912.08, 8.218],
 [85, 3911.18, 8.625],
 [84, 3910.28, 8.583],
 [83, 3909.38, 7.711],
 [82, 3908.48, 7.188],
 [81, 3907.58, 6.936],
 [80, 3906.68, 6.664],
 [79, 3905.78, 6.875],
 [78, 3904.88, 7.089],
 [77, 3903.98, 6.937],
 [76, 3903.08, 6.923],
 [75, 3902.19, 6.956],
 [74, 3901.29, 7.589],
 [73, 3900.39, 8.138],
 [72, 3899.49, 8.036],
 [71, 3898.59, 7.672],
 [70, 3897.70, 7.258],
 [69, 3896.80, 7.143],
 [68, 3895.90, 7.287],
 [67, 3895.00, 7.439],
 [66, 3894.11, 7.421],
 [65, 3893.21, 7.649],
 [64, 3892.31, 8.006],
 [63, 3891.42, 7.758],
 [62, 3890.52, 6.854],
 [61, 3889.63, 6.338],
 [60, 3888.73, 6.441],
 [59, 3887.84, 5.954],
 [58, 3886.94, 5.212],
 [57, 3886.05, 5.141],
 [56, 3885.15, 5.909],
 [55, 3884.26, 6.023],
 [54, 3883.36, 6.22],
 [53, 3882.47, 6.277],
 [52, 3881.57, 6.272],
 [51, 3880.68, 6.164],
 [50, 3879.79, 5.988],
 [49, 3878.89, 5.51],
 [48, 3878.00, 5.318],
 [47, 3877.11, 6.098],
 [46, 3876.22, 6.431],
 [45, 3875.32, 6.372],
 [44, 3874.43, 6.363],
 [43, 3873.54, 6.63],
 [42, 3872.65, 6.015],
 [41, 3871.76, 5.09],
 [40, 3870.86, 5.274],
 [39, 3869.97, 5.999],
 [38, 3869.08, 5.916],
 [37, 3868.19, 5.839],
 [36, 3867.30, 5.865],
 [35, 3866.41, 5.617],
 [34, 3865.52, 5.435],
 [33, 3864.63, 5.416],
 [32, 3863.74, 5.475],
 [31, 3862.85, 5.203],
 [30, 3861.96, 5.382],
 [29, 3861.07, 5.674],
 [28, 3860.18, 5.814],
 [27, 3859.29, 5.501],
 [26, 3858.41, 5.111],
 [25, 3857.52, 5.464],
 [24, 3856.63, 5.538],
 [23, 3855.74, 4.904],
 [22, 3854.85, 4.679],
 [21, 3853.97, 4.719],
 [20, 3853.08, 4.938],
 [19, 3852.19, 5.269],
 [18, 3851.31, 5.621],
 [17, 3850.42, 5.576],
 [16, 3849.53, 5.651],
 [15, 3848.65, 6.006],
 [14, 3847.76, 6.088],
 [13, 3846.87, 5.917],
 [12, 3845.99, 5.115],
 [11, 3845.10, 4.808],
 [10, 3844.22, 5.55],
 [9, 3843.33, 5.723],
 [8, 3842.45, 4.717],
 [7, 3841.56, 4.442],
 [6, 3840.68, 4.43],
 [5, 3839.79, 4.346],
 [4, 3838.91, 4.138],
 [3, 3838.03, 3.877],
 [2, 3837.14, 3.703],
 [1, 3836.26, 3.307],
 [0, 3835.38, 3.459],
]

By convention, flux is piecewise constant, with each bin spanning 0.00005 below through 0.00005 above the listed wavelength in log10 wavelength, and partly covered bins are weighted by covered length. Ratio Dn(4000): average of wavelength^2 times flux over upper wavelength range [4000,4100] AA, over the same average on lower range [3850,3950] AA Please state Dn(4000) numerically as 1.89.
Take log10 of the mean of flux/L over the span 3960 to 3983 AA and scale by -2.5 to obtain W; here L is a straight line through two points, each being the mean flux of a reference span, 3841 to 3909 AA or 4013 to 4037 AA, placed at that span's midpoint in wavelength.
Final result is 0.48 mag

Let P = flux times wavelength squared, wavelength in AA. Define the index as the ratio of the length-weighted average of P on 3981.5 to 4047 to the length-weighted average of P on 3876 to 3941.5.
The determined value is 1.78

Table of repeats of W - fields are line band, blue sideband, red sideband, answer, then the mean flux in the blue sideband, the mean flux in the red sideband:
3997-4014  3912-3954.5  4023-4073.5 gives -0.21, 6.34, 10.7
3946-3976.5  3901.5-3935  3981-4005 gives 0.32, 6.47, 10.3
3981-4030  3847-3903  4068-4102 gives -0.17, 6.12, 11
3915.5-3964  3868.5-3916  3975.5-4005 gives 0.31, 6.84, 9.94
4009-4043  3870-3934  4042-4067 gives -0.15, 6.56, 10.3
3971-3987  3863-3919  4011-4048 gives 0.19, 6.77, 11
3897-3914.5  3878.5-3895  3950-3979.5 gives -0.18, 6.43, 6.36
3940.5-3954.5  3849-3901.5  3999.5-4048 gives 0.13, 6.1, 11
